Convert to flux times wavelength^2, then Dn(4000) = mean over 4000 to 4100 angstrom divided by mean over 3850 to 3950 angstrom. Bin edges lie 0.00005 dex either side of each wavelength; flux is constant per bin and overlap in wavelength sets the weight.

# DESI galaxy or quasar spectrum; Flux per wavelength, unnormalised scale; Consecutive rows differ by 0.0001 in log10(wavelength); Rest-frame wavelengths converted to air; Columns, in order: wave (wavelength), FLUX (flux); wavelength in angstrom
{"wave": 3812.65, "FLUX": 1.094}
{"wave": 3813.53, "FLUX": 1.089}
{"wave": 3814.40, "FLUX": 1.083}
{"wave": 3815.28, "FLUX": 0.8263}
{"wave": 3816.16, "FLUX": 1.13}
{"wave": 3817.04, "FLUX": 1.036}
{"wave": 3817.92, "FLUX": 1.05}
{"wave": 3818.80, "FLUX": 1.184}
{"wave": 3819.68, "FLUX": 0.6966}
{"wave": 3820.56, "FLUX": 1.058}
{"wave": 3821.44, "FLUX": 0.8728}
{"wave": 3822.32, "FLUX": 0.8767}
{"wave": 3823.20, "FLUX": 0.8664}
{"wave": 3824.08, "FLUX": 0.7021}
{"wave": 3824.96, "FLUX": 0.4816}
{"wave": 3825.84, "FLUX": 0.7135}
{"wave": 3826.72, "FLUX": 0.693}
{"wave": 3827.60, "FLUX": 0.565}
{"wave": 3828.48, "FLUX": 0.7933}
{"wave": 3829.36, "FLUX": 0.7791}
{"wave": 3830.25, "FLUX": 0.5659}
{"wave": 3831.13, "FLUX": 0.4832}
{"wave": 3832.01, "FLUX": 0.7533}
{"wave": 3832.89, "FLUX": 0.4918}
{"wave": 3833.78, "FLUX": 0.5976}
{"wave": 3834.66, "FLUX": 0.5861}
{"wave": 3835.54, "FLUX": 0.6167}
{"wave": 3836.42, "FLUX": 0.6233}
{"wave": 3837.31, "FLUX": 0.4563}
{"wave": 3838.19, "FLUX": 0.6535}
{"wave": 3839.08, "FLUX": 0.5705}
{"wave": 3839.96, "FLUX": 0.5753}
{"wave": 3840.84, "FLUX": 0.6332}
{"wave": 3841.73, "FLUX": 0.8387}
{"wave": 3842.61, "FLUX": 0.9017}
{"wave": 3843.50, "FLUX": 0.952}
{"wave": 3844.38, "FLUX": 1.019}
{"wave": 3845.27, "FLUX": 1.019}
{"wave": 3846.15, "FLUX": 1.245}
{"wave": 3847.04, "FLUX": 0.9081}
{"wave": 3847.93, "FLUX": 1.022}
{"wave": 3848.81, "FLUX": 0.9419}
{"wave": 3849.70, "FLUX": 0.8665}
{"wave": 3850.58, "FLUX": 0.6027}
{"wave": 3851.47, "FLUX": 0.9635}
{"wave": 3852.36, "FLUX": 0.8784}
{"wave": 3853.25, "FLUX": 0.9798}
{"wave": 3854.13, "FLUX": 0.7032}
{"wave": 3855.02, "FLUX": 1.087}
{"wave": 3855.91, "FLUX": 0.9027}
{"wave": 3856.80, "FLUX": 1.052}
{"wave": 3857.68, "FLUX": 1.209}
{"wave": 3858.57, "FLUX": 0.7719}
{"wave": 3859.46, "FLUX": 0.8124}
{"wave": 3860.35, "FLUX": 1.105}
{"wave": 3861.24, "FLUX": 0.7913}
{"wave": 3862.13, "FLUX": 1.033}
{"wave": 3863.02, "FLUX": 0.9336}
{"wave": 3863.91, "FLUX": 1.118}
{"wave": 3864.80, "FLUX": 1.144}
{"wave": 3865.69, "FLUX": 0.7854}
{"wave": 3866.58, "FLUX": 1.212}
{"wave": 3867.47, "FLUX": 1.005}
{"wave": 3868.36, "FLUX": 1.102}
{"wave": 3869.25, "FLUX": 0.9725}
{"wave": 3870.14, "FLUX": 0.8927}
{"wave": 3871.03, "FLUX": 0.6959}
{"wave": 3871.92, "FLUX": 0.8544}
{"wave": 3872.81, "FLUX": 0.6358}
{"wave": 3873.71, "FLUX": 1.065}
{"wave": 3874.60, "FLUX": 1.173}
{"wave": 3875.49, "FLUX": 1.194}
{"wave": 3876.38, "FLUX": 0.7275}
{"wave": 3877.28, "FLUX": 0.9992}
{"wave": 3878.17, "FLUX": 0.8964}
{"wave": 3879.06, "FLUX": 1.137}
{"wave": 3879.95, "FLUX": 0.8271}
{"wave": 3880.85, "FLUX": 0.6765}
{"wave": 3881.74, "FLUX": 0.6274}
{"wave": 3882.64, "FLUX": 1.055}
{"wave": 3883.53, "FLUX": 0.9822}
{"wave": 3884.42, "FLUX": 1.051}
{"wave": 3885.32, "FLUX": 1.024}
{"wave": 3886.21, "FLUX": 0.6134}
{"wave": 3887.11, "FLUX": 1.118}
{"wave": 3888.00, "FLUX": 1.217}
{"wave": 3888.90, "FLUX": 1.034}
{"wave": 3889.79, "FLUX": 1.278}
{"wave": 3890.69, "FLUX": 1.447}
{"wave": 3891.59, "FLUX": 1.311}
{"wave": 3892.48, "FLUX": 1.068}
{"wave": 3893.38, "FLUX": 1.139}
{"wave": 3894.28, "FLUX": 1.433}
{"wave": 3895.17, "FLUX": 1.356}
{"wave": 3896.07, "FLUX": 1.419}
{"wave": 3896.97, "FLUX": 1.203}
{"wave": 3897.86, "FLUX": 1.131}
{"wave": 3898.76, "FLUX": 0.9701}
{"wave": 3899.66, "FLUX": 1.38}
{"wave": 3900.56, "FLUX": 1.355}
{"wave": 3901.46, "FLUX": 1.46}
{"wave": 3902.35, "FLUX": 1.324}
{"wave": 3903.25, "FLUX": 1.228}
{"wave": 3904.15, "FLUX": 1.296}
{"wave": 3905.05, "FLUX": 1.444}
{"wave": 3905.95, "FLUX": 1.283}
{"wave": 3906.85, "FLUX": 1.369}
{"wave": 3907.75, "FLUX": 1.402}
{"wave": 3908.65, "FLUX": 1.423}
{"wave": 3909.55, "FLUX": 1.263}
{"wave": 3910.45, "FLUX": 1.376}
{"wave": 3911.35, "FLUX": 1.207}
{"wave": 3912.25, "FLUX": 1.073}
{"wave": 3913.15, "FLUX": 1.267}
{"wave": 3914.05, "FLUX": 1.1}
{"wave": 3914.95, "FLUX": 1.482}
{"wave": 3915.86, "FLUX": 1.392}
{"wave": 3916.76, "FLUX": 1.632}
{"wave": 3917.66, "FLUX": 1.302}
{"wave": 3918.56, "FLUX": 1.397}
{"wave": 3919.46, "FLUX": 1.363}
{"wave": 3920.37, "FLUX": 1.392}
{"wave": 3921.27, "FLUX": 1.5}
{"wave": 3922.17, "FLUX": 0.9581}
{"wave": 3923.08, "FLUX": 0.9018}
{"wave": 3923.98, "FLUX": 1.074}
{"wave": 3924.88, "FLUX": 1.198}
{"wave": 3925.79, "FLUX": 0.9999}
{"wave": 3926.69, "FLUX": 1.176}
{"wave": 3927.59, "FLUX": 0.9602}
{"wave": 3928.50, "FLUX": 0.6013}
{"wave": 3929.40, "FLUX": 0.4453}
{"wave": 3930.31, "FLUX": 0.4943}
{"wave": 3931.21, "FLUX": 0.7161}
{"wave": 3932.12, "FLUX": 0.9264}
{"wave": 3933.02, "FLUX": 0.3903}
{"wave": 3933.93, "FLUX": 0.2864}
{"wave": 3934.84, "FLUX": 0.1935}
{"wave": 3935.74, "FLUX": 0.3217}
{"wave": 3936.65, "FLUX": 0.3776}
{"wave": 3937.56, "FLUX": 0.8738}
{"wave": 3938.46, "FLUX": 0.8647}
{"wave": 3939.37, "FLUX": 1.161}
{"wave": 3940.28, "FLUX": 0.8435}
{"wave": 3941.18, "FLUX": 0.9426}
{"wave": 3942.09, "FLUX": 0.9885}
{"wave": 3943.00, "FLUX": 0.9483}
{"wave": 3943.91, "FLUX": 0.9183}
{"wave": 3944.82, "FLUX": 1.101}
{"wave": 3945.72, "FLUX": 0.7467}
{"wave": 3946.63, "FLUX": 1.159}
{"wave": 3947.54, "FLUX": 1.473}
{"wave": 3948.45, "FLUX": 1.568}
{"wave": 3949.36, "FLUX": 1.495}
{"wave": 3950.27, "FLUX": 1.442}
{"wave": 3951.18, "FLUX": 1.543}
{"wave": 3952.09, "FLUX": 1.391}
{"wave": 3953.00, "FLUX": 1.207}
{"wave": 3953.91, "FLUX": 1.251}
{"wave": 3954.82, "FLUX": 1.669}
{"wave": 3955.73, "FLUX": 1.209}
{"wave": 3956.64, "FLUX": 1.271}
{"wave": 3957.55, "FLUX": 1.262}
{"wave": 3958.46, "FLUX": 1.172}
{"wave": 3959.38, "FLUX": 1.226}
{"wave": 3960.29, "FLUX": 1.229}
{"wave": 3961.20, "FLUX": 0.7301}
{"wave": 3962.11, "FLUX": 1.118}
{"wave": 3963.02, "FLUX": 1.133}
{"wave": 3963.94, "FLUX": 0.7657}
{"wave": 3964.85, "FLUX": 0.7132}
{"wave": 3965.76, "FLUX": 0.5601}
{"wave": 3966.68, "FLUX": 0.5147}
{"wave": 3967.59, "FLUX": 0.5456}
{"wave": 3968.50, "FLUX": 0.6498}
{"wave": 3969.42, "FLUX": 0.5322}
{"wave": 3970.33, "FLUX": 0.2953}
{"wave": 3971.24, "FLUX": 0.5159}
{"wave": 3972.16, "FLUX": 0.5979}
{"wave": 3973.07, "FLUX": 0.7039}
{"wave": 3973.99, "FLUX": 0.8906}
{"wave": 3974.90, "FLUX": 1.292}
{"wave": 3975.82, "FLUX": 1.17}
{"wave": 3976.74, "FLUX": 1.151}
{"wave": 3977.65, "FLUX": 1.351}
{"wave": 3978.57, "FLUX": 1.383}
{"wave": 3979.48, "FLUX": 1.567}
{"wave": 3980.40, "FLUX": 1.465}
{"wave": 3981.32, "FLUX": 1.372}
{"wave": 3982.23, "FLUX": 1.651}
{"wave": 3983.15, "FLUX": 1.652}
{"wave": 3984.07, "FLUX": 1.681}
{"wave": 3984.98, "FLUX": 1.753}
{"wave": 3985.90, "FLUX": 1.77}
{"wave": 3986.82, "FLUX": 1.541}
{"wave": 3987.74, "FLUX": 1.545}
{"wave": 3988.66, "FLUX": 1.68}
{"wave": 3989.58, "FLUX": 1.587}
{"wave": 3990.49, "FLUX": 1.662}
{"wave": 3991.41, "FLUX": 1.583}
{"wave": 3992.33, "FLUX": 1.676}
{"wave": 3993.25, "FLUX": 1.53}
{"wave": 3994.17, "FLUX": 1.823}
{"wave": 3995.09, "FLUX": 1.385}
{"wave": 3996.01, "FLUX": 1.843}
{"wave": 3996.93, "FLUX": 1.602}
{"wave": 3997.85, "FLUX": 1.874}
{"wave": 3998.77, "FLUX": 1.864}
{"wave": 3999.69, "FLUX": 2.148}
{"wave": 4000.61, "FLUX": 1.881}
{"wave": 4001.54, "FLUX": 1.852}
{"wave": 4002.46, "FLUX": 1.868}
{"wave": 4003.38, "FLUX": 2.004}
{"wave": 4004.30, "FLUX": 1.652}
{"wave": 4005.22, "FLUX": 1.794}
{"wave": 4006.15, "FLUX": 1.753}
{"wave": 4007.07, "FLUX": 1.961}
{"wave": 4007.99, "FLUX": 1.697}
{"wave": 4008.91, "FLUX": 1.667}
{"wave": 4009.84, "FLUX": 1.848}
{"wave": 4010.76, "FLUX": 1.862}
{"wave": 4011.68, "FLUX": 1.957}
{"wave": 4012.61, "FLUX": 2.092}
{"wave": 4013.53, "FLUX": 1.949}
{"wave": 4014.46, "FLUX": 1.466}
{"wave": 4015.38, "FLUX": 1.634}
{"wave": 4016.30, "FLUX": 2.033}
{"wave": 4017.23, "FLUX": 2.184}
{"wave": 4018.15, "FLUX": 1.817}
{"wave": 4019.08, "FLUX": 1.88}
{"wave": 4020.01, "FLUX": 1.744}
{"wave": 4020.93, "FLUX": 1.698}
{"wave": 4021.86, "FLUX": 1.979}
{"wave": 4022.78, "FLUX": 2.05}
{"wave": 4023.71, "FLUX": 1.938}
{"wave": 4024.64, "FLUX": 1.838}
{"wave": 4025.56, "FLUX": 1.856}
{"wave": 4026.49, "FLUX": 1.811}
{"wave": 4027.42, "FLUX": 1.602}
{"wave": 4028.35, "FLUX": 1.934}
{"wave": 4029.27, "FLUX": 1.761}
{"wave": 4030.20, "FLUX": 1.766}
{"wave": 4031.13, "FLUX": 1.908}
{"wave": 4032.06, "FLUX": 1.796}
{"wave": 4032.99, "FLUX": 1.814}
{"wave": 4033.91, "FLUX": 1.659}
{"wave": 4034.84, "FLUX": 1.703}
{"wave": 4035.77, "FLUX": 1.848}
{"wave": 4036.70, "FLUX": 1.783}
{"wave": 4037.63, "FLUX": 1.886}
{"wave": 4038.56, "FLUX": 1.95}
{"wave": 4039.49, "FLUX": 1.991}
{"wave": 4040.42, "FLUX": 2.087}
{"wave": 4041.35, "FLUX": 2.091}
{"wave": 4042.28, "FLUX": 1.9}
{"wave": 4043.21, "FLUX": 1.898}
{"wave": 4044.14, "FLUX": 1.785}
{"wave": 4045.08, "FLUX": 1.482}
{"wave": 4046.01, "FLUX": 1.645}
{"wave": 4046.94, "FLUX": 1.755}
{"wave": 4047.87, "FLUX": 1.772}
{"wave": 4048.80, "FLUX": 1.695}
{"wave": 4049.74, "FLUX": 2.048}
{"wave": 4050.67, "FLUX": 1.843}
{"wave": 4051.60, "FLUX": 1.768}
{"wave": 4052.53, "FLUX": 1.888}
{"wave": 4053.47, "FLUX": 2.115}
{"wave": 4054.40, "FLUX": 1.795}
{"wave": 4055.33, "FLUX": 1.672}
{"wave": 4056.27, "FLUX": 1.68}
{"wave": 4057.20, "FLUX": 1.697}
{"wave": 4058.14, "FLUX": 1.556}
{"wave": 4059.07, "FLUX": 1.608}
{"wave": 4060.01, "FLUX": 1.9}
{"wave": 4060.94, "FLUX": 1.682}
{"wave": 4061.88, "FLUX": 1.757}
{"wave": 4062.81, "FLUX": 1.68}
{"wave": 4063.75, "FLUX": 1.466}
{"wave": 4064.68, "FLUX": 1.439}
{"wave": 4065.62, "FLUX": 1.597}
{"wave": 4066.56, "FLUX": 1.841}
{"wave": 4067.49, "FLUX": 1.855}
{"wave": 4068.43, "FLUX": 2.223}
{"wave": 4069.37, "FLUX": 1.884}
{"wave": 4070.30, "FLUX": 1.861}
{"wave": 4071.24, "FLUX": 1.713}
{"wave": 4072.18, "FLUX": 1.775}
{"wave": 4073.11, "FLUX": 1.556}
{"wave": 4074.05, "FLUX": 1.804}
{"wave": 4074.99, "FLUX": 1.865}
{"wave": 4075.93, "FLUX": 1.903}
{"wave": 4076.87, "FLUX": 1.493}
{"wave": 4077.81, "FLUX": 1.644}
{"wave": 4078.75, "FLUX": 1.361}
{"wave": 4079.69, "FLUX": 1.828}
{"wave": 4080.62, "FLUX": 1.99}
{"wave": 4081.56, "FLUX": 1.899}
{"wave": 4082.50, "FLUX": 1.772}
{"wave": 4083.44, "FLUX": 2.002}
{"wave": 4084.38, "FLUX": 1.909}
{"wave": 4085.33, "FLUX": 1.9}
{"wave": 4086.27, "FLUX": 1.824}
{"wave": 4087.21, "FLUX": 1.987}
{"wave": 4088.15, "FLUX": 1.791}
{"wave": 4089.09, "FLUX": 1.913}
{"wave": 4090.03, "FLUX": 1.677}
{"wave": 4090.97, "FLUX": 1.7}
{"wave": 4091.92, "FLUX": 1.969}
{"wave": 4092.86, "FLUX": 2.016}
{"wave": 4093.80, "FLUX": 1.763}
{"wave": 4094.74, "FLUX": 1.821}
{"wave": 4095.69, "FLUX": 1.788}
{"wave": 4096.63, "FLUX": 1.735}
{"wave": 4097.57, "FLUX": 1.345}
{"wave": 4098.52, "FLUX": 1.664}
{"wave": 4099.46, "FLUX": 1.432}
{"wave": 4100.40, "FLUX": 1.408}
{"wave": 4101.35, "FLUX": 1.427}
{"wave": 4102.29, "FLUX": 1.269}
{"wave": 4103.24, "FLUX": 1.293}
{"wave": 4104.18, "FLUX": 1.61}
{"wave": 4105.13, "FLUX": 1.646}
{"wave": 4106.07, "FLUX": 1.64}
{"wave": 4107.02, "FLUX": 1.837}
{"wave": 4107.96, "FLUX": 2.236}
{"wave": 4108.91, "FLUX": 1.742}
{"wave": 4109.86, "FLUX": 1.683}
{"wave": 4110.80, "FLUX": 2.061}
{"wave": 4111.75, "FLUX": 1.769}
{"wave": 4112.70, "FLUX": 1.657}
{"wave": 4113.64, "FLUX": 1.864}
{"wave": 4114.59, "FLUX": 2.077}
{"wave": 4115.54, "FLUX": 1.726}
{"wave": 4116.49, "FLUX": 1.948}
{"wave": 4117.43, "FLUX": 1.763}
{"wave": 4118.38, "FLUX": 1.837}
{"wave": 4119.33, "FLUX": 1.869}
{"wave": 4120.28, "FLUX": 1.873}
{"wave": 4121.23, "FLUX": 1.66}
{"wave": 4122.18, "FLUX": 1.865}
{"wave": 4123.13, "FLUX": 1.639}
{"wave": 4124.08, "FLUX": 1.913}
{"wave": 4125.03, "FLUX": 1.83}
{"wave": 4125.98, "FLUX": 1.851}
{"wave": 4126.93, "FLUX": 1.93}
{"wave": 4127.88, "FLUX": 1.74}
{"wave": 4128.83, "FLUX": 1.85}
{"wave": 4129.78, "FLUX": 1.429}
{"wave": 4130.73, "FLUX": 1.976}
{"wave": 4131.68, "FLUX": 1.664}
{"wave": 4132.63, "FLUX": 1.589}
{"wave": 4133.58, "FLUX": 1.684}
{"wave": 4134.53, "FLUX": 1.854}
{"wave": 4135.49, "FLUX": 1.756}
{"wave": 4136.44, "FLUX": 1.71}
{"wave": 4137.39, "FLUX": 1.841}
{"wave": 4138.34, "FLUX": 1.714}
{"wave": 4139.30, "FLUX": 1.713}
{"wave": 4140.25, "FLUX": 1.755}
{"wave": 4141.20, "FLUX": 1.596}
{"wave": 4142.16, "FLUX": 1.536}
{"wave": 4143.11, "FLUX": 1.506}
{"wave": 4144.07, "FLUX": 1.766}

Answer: 1.86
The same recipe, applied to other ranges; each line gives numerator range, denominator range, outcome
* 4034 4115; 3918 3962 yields 1.83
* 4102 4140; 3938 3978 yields 1.86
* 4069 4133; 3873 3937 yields 1.80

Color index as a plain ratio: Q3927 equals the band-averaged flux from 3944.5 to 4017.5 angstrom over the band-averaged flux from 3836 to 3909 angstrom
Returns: 1.4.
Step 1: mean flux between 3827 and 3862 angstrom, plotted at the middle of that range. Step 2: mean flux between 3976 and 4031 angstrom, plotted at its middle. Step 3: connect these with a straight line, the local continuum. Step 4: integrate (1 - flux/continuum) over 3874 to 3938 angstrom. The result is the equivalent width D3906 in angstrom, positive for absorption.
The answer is 3.9 angstrom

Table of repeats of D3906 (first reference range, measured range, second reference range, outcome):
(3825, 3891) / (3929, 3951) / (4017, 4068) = 7.3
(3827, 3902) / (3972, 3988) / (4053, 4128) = -0.1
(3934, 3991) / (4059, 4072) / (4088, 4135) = -1.7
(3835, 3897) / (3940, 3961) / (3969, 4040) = 2.6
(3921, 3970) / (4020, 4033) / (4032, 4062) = -1.6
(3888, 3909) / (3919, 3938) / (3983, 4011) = 8.1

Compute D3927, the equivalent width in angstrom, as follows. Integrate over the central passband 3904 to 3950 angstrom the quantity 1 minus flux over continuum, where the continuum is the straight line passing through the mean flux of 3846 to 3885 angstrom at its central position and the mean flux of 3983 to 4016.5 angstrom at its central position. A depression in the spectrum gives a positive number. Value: 8.6 angstrom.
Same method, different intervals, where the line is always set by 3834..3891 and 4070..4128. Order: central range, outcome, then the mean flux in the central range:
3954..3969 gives 3.3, 0.99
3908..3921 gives -2.8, 1.34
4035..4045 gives -2.2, 1.9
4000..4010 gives -2.8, 1.82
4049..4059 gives -1.2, 1.79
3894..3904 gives -2.4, 1.29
